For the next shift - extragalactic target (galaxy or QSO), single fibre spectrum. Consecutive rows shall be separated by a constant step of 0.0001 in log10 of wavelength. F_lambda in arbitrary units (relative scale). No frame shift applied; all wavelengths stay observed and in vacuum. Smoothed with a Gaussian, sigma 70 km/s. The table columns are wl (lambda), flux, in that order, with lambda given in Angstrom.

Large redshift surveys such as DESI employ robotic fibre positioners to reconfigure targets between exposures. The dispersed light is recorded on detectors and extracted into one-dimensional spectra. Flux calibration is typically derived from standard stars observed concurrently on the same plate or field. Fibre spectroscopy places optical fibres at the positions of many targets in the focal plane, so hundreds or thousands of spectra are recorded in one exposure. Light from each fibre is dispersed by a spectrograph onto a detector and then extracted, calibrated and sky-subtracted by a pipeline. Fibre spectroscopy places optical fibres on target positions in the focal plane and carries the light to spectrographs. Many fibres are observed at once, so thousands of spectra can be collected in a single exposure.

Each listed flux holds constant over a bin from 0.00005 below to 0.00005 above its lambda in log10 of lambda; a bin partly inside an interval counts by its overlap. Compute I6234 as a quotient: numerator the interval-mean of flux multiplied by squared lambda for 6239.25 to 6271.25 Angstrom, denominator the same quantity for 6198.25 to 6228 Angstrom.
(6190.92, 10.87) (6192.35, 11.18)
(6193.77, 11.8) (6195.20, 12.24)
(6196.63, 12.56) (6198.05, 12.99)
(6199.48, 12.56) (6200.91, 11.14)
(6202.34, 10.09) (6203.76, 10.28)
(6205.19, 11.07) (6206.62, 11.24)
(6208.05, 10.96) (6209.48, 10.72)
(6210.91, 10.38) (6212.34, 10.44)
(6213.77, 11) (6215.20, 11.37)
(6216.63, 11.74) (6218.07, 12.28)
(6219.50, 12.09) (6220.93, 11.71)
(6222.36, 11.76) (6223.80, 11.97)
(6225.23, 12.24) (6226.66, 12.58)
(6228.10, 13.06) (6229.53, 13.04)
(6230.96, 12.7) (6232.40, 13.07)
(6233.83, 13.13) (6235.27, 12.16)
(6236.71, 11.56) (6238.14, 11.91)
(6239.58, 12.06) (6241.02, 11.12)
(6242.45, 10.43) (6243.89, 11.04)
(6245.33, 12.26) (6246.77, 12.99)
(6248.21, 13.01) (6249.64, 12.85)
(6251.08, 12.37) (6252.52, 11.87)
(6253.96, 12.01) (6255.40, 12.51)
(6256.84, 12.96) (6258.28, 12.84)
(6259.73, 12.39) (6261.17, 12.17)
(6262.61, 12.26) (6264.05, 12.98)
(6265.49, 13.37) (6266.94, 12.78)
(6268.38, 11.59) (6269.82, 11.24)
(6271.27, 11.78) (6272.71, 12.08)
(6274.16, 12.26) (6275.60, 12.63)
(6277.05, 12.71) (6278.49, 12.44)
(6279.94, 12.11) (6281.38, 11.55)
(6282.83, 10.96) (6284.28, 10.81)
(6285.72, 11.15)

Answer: 1.08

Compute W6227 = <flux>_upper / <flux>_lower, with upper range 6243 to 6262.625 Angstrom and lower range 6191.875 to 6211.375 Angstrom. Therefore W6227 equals 1.1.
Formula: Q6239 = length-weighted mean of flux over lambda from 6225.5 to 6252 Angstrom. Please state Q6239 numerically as 12.3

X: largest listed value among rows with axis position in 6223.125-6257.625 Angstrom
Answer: 13.13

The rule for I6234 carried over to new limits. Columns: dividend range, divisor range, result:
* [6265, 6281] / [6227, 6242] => 1.00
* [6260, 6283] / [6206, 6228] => 1.08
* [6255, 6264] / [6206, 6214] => 1.18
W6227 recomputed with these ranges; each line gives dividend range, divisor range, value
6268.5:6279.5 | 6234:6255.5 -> 1.01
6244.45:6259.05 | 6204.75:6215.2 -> 1.16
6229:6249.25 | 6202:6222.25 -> 1.09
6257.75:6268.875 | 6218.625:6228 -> 1.04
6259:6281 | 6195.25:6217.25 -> 1.09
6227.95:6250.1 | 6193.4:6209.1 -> 1.06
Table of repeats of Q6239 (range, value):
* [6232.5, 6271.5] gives 12.2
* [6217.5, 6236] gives 12.4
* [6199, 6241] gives 11.7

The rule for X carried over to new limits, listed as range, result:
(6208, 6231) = 13.06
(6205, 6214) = 11.24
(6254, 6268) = 13.37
